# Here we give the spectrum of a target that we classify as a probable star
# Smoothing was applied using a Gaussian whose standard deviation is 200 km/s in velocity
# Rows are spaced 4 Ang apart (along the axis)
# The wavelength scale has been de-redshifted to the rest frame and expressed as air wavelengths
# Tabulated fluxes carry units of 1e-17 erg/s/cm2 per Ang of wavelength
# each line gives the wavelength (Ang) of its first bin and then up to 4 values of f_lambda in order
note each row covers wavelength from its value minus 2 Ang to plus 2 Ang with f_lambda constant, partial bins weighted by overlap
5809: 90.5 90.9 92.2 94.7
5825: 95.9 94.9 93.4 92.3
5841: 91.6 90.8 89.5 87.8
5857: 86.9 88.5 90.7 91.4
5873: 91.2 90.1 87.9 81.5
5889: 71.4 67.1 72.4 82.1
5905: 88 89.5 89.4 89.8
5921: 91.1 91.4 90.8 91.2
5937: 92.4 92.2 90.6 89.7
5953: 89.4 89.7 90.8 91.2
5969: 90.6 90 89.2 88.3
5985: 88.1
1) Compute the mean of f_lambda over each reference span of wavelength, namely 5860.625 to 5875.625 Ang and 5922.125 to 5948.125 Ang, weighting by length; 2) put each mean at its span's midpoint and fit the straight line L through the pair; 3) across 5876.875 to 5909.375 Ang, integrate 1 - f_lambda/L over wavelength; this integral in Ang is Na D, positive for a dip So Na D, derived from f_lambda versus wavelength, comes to 3.8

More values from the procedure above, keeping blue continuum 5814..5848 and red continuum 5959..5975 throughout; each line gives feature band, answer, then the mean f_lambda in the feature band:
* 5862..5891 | 1.8 Ang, 86.4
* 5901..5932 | 0.7 Ang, 89.5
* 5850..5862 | 0.6 Ang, 87.8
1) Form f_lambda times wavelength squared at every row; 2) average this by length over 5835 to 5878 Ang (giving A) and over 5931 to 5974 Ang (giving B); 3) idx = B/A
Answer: 1.0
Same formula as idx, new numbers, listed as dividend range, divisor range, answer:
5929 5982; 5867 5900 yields 1.14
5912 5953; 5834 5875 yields 1.03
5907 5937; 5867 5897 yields 1.12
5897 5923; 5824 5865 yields 0.98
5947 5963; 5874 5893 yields 1.13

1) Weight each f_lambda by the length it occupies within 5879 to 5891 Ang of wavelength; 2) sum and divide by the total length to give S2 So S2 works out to 80.3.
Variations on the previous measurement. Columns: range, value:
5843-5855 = 89.4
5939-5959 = 90.3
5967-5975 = 90.3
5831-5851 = 91.5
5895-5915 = 84.3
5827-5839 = 93.5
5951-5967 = 90.3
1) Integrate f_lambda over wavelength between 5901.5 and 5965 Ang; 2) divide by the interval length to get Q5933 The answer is 90.2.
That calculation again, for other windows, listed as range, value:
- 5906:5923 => 89.8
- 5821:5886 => 90.5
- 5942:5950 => 90.5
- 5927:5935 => 91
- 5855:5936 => 86.2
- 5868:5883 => 90.1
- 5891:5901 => 72.2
